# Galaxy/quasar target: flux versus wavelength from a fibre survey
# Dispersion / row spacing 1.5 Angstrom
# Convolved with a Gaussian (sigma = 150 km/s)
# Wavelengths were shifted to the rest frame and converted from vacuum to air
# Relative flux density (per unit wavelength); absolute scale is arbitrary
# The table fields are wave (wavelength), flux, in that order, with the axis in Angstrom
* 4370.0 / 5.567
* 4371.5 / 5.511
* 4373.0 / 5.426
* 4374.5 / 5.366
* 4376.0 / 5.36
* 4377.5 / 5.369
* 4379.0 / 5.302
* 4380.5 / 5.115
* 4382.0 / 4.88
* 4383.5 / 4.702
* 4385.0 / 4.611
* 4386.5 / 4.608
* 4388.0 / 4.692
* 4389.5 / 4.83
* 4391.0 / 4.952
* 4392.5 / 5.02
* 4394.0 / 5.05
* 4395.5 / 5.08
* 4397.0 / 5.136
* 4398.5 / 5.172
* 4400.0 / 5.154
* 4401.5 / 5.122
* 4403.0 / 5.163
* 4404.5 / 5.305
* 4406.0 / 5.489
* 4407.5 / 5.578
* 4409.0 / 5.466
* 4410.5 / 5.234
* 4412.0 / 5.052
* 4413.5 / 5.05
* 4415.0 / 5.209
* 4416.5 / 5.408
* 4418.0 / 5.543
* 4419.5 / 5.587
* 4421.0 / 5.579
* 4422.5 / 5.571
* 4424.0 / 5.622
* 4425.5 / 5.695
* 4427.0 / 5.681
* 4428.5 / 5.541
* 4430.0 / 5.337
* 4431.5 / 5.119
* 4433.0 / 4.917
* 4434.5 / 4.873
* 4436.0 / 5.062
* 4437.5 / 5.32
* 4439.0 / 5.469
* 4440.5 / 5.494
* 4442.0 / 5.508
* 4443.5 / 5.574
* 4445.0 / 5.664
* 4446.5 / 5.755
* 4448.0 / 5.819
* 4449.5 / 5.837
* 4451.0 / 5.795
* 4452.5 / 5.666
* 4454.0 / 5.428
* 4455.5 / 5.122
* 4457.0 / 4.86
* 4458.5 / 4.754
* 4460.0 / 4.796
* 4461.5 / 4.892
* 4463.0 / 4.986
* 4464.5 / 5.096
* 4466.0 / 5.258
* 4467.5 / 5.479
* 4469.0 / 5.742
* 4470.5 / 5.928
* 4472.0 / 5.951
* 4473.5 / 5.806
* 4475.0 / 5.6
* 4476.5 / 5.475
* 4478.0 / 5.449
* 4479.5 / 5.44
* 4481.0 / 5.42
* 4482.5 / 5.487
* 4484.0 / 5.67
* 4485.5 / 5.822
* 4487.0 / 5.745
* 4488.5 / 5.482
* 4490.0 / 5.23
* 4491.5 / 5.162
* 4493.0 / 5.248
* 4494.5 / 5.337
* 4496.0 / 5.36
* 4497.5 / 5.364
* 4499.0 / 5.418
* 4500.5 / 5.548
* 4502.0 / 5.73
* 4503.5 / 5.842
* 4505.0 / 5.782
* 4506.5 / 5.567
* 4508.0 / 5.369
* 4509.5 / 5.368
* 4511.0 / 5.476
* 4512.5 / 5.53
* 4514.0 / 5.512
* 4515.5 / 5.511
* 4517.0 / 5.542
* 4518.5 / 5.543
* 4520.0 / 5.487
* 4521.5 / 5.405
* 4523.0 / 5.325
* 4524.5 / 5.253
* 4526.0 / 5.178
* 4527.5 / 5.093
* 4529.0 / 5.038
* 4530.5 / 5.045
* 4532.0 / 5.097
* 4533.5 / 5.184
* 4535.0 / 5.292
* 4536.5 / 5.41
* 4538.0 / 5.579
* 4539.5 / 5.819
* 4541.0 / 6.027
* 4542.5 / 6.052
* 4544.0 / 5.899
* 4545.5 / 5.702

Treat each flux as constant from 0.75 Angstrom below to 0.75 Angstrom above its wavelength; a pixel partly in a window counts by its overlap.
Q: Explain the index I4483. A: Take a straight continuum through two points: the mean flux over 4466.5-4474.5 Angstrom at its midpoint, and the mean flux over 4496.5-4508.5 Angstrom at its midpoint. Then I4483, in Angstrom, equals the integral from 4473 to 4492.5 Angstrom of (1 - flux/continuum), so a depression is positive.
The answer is 0.6 Angstrom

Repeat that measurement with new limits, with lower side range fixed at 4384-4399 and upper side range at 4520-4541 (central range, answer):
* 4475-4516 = -2.20 Angstrom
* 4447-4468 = -0.71 Angstrom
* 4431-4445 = -0.66 Angstrom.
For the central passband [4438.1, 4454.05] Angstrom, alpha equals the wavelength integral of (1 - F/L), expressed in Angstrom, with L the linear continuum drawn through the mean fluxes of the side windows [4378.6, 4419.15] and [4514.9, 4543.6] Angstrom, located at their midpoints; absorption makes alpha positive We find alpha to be -1.3 Angstrom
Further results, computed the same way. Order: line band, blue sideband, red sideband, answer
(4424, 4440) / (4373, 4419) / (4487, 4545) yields -0.3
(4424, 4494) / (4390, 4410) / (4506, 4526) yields -1.3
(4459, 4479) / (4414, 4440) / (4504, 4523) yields 0.1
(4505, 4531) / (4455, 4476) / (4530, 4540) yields -0.2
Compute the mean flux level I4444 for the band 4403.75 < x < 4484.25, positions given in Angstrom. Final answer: 5.41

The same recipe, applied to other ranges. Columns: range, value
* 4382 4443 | 5.22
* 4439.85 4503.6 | 5.46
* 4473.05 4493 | 5.51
